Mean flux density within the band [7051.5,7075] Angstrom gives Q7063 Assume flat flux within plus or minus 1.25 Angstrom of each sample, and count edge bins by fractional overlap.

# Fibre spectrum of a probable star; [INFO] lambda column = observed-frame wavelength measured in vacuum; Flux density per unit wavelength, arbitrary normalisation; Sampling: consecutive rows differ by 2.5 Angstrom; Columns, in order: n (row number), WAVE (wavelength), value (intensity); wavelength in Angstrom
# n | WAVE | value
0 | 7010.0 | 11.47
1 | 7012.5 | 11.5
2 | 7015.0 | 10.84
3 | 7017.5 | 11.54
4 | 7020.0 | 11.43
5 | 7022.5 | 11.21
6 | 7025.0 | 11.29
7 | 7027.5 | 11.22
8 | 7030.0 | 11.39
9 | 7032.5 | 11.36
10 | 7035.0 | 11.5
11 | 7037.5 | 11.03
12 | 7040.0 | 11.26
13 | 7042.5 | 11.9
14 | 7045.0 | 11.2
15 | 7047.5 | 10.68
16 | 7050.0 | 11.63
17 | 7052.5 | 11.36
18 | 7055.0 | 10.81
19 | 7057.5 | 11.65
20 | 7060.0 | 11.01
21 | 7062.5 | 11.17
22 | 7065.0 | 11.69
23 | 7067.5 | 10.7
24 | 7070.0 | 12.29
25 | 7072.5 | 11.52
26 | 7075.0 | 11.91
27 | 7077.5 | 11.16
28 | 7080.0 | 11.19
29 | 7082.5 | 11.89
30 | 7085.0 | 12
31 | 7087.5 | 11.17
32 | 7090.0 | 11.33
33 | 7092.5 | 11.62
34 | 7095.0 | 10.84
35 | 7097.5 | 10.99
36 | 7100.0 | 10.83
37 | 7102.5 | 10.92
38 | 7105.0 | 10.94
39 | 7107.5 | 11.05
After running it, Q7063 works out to 11.4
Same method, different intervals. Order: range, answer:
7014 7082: 11.3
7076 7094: 11.5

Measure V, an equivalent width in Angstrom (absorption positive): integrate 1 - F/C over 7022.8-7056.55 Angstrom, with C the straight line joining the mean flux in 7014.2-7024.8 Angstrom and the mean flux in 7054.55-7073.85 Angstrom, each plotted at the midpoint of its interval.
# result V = 0.1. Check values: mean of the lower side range 11.3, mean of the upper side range 11.4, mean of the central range 11.3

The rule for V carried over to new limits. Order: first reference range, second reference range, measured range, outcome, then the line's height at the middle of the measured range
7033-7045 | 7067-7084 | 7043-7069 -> 0.6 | 11.5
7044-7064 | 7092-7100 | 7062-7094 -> -1.1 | 11.1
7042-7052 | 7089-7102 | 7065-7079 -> -0.4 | 11.2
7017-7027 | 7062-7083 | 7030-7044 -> 0.0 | 11.4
